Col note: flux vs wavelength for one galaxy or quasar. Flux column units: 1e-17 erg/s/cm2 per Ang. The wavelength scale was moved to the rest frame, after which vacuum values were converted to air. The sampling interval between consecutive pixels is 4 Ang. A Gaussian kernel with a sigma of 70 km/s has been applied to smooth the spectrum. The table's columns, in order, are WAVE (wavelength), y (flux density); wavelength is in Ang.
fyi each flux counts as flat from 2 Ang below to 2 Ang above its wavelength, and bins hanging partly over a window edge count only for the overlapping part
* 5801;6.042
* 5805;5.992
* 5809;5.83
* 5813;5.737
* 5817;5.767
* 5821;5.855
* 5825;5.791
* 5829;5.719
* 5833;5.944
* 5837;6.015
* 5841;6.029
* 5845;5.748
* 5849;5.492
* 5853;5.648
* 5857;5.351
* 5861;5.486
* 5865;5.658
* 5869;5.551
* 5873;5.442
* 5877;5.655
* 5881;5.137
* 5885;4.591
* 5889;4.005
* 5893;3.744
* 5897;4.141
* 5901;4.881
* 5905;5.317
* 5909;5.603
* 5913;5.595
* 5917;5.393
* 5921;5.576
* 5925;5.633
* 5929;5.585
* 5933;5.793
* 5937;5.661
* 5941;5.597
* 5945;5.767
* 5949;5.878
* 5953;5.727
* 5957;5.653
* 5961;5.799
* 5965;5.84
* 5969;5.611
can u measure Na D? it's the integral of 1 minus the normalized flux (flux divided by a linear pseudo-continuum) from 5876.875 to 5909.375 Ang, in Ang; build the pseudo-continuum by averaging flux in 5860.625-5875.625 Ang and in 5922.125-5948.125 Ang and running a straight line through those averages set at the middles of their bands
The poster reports 5.2 Ang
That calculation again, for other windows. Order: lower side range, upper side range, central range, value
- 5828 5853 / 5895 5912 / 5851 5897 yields 2.8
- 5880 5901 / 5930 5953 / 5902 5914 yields -1.6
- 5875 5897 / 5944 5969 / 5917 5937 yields -1.3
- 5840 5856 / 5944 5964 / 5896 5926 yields 2.3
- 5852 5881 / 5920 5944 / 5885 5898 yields 3.5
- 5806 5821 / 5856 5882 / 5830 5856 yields -0.7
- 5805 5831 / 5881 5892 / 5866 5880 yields -2.6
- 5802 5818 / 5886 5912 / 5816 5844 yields -1.5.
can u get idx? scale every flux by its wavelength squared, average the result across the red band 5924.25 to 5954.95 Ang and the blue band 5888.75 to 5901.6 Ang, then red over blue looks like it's 1.40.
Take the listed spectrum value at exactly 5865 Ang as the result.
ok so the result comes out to 5.658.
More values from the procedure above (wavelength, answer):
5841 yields 6.029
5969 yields 5.611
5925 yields 5.633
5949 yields 5.878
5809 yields 5.83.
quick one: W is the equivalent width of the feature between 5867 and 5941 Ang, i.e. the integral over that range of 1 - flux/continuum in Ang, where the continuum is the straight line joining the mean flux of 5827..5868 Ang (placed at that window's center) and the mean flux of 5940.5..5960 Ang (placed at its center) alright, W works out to 6.8 Ang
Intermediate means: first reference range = 5.71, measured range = 5.19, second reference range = 5.74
